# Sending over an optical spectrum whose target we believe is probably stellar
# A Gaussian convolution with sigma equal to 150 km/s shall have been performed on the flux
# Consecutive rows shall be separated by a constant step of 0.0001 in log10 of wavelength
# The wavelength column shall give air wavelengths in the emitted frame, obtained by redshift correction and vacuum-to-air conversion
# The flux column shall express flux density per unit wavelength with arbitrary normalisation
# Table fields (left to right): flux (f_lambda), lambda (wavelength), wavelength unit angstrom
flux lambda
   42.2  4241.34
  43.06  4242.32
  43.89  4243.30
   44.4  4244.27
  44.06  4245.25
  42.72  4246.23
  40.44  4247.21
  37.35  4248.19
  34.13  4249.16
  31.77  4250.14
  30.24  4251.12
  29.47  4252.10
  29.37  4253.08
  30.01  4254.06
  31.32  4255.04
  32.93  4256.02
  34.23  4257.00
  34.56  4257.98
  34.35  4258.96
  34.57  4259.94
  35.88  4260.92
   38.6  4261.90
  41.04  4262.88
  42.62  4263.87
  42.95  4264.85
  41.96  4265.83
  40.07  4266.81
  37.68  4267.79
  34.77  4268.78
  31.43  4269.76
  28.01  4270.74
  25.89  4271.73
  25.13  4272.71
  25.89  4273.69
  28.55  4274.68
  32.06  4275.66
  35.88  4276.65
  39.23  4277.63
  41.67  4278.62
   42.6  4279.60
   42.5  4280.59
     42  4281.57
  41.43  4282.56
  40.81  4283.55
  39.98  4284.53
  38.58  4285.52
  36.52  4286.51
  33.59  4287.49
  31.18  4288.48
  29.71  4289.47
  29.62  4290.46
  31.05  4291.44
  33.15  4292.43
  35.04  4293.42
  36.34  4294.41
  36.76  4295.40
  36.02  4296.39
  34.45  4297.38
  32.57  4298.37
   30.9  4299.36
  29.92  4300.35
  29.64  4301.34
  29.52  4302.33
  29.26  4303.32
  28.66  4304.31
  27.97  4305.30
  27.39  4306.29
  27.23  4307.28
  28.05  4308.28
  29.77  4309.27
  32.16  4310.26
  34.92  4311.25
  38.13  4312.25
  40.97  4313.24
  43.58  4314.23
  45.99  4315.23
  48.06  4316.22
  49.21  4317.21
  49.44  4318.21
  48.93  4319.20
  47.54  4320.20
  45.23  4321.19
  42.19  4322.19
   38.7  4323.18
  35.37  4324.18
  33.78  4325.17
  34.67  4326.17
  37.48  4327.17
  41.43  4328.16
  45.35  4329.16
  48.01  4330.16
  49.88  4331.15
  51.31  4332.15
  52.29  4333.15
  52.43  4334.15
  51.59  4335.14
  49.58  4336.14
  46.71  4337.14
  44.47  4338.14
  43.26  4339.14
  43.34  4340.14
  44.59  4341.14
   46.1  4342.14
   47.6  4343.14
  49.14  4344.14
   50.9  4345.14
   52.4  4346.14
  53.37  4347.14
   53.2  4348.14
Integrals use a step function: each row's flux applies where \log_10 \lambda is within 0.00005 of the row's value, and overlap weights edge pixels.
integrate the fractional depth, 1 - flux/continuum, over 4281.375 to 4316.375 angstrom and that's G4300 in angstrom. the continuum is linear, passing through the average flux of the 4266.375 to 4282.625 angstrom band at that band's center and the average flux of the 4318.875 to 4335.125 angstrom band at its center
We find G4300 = 4.30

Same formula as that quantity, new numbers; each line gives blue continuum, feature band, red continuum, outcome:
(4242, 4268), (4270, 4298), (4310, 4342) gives 3.7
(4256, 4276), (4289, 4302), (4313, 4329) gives 2.1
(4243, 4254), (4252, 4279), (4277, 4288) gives 2.8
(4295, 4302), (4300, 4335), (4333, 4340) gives 1.1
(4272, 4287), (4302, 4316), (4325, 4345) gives 2.8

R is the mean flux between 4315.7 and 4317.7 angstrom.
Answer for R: 48.8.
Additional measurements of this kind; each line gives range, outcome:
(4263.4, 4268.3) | 41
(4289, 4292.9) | 30.9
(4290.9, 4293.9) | 33.1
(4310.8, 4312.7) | 36.4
